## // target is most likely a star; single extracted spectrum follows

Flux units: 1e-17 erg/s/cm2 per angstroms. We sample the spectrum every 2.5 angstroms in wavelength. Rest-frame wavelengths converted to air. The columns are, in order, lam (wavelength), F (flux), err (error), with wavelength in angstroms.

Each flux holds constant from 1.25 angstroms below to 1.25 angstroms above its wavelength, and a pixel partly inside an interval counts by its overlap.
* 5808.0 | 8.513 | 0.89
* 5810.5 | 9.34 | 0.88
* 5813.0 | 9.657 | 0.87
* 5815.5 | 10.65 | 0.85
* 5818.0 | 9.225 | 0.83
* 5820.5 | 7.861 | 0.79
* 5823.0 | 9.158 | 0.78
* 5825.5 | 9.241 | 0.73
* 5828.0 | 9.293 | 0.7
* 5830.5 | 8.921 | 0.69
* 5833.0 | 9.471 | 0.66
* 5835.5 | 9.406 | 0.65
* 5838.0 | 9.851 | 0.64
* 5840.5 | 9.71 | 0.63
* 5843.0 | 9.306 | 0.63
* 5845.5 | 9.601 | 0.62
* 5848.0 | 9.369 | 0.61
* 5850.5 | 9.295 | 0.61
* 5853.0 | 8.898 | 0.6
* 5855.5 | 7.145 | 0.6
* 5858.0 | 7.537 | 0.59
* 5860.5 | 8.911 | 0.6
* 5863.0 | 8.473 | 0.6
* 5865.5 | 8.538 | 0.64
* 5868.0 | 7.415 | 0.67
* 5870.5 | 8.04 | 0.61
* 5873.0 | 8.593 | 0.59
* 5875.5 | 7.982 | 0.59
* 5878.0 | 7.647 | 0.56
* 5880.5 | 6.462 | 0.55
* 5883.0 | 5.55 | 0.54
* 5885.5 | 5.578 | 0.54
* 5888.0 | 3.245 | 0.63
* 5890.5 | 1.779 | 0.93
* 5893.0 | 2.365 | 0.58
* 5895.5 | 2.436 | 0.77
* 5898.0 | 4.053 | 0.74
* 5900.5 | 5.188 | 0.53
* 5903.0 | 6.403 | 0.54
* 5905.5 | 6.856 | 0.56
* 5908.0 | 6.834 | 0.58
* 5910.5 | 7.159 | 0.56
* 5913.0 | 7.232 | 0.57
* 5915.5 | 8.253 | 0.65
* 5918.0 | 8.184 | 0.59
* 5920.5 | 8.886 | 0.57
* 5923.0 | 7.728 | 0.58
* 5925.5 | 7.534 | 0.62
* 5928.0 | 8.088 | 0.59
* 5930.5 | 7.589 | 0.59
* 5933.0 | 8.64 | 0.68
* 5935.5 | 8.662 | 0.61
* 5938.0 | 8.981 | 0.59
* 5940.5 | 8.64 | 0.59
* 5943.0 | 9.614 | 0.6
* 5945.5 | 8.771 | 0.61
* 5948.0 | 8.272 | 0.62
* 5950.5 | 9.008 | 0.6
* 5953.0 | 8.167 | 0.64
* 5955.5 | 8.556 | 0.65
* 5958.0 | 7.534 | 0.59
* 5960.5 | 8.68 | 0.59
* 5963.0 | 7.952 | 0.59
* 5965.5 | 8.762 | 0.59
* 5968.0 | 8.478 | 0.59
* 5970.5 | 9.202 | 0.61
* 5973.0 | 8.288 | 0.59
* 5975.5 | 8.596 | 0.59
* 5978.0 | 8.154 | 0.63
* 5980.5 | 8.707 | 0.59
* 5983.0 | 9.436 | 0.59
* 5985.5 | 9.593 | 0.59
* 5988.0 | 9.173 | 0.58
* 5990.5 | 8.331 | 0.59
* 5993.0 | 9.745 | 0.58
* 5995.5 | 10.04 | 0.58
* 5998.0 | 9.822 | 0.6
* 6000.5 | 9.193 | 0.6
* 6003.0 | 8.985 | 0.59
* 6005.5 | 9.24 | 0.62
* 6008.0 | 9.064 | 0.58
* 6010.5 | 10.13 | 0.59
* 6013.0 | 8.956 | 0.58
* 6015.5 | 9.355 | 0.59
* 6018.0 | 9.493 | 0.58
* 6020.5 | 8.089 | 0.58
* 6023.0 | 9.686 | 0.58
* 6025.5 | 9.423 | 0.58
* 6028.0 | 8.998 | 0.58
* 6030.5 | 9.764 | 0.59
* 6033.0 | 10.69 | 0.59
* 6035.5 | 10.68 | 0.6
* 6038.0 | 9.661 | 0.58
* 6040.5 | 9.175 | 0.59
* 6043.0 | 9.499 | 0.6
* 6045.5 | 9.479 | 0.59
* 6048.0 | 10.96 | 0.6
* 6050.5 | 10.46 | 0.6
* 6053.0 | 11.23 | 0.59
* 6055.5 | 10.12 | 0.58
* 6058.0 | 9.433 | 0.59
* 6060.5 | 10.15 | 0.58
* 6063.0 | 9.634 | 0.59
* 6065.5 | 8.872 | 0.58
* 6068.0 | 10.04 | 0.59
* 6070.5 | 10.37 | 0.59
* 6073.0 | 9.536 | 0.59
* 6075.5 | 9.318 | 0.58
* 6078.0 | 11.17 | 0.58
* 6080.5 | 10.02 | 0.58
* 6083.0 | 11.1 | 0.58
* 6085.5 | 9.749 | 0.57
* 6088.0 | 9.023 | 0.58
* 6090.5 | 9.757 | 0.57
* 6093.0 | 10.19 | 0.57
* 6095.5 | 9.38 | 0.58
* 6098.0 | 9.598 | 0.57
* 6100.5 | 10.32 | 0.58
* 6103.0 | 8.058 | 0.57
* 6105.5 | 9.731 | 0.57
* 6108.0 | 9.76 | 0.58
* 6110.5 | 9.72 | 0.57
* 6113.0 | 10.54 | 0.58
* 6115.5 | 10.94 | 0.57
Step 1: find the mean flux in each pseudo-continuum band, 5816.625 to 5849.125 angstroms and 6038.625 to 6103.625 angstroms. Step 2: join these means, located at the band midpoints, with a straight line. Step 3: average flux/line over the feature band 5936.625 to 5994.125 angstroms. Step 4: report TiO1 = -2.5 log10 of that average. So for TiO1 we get 0.106 mag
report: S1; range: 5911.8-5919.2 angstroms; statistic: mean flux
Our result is 7.89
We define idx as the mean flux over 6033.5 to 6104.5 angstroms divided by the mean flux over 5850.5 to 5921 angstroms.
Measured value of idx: 1.49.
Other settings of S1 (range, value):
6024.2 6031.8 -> 9.41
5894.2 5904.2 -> 4.5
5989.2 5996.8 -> 9.37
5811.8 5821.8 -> 9.35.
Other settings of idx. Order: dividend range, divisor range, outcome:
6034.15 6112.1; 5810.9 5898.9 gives 1.27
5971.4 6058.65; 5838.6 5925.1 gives 1.33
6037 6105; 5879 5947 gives 1.47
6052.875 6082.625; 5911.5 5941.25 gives 1.22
